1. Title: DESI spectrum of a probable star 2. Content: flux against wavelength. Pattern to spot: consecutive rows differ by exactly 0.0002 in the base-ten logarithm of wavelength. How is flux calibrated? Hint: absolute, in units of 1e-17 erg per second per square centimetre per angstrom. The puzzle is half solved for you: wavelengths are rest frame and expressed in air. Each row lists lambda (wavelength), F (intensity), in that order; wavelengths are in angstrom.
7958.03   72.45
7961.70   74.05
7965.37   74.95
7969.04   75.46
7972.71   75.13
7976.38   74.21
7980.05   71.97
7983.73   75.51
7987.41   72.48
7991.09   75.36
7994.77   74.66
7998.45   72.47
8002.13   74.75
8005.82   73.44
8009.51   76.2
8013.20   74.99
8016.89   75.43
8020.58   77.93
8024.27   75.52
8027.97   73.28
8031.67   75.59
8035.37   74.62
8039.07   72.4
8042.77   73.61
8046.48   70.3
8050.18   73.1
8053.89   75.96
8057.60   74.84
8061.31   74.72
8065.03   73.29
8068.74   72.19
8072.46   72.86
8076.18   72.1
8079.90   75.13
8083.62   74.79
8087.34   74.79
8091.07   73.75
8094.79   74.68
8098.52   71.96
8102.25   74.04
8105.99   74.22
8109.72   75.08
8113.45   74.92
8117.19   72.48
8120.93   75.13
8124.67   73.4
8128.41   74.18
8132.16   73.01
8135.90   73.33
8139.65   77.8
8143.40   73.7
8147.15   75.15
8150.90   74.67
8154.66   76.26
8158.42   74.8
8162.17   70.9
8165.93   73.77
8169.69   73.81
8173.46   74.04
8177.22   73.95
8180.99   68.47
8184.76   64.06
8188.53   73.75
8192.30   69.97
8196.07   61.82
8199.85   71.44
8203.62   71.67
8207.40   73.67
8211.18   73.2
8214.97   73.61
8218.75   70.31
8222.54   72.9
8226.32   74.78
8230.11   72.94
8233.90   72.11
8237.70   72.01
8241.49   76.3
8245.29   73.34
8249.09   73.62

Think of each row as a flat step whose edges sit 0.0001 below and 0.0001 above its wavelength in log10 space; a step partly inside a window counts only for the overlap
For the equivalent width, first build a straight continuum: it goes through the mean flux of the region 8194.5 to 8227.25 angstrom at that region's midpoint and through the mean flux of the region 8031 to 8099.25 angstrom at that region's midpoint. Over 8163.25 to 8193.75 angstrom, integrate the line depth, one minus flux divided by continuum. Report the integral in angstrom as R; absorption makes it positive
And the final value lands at 0.2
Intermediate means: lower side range 73.7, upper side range 71.5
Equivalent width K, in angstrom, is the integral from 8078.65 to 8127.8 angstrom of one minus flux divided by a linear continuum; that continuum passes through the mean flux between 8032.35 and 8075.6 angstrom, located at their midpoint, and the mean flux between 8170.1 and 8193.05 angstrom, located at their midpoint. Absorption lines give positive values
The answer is -1.1 angstrom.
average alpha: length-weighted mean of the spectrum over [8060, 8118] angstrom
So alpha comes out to 73.8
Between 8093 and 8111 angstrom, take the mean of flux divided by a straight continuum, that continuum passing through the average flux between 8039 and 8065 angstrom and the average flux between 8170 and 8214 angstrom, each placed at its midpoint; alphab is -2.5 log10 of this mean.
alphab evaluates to -0.02 mag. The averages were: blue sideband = 73.6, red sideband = 70.7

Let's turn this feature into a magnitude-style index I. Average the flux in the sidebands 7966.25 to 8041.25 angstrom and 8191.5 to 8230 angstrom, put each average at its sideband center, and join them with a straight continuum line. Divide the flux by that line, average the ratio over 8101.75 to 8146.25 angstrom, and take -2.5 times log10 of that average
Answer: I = -0.02 mag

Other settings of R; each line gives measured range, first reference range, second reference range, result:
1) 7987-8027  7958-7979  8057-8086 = -0.4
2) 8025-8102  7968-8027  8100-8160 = 0.9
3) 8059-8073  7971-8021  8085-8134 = 0.2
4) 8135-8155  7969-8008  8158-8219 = -0.9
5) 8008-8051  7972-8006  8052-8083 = -0.3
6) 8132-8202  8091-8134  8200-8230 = 1.0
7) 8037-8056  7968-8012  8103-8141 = 0.3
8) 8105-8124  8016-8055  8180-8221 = -0.5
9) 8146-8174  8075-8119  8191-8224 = -0.7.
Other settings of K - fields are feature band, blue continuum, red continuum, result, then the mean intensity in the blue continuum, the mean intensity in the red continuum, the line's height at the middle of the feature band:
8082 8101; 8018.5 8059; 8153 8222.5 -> -0.2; 74.3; 71.7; 73.4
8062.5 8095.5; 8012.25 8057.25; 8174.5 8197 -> -0.4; 74.4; 69.2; 72.9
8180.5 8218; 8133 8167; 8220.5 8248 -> 1.8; 74.5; 73.5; 73.9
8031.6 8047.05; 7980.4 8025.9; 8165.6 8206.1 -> 0.1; 74.8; 70.5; 74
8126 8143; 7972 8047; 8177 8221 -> -0.7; 74.3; 70.4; 71.7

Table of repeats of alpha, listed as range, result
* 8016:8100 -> 74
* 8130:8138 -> 73.3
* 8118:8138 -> 73.8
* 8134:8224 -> 72.4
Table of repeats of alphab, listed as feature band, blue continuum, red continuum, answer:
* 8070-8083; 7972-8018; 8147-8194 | 0.00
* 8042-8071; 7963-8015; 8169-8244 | 0.00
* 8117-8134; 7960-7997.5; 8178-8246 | -0.02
